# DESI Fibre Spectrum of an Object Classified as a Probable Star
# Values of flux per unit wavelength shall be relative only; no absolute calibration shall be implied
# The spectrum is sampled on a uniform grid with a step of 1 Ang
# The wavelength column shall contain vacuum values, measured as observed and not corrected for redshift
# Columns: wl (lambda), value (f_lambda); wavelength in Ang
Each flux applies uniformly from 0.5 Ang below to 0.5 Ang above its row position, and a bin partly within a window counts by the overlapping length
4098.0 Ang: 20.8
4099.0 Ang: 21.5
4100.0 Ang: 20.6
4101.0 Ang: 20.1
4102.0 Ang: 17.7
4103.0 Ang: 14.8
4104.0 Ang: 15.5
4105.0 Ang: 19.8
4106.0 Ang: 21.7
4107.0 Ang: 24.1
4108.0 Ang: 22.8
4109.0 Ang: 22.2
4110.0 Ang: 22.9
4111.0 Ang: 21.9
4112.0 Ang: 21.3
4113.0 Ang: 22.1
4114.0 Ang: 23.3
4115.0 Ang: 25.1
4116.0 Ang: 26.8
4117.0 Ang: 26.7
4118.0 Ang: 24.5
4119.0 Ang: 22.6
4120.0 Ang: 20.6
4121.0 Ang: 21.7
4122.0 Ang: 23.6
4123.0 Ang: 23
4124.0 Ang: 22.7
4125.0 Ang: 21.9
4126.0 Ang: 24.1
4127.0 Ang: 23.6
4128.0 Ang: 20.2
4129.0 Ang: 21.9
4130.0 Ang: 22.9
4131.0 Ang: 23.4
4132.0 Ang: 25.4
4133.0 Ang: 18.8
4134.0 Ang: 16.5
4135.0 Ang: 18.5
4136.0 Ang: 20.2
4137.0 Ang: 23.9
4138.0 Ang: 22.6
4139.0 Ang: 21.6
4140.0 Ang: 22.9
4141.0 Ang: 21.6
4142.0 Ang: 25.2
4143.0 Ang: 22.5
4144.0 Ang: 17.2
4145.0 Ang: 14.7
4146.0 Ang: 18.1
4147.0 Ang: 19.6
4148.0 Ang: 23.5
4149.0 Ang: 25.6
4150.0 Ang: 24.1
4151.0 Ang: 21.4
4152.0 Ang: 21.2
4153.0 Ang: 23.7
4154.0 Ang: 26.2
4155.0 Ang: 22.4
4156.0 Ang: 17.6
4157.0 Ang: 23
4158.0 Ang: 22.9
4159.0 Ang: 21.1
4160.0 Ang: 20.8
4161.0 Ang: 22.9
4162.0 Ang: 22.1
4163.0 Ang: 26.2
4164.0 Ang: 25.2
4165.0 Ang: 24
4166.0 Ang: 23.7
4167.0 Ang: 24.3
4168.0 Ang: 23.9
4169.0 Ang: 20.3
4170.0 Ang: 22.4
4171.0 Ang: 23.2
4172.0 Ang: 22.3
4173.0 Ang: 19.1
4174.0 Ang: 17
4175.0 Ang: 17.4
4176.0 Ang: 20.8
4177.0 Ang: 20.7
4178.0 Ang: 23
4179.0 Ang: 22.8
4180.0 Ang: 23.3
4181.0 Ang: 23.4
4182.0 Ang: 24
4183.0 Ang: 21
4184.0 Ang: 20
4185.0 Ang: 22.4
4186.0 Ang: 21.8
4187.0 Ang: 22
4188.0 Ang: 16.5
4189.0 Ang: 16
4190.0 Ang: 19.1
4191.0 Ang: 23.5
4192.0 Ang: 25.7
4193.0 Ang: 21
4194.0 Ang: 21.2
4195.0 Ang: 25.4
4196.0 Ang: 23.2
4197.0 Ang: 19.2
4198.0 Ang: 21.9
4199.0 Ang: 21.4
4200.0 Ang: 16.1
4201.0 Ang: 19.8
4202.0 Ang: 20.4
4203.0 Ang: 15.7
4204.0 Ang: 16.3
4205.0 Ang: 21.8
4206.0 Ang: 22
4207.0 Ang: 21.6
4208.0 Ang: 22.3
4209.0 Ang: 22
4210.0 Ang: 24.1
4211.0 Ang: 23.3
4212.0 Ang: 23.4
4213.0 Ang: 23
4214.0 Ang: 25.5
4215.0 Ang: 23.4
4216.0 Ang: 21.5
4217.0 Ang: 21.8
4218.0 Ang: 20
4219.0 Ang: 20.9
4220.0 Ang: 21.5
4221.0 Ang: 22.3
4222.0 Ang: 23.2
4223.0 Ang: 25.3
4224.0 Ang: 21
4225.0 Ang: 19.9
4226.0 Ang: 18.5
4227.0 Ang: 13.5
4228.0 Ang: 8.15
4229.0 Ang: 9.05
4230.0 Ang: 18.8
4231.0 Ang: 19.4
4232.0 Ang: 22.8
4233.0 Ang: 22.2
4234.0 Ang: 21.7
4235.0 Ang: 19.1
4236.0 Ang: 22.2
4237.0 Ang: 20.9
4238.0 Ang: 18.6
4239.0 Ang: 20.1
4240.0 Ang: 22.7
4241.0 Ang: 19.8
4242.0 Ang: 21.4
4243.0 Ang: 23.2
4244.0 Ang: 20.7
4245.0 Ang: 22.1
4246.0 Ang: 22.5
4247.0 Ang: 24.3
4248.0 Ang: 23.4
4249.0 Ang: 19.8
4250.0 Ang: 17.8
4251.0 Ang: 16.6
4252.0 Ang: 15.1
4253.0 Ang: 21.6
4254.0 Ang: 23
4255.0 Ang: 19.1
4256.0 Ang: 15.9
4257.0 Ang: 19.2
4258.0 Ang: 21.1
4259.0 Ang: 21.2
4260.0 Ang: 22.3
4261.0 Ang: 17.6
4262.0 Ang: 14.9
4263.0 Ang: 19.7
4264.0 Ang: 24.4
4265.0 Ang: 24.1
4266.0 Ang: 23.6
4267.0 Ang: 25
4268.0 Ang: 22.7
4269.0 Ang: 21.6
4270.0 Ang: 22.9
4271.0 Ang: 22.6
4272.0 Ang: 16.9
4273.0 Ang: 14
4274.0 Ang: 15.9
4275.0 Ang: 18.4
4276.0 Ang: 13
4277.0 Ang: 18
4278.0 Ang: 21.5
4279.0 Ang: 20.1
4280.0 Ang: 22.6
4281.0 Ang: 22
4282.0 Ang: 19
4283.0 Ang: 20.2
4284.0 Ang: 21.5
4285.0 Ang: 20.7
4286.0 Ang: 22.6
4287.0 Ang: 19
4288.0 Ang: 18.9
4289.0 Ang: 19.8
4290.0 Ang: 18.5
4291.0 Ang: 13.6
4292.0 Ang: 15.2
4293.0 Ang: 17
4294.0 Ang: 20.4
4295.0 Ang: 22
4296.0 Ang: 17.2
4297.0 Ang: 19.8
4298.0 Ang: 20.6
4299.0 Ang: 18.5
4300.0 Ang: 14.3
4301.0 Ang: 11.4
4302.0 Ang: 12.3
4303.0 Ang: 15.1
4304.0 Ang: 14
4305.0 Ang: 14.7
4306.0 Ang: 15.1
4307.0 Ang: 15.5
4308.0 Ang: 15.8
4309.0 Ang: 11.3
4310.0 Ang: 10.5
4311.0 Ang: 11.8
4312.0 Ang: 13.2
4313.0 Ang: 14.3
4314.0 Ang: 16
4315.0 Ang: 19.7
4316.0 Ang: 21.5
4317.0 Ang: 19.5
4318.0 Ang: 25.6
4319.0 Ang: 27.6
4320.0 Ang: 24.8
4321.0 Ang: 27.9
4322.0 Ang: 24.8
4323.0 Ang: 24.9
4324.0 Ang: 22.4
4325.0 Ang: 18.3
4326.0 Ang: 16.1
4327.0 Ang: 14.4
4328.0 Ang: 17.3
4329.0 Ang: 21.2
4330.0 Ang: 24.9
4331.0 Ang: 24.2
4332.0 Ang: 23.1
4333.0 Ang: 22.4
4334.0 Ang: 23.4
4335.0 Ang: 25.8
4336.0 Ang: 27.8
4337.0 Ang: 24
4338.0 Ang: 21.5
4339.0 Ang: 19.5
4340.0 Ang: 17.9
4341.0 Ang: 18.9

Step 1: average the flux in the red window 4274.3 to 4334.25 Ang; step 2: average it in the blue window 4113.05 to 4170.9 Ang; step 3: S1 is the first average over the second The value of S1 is 0.84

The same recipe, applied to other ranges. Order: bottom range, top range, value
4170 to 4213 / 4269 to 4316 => 0.82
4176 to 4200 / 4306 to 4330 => 0.88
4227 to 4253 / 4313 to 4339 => 1.13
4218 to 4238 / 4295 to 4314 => 0.77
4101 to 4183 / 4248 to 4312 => 0.84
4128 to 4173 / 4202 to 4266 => 0.93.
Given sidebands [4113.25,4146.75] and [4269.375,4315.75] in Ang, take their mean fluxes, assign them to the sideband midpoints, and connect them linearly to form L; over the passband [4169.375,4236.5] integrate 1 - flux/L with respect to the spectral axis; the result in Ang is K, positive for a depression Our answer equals -2.89 Ang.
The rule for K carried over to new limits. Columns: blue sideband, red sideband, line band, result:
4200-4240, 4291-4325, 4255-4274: -1.2 Ang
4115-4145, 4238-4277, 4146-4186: -1.0 Ang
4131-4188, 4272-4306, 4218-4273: -3.2 Ang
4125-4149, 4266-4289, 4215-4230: 1.0 Ang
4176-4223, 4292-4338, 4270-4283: 0.7 Ang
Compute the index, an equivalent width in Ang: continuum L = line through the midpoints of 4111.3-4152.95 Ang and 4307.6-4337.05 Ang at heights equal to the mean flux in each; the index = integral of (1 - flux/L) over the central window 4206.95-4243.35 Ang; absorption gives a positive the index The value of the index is 1.0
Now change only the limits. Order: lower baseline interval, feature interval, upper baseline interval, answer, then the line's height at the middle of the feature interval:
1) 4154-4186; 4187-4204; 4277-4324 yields 0.88 Ang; 21.4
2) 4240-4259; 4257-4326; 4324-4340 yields 6.52 Ang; 21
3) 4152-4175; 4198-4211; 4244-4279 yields 0.55 Ang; 21.4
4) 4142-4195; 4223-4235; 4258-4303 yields 1.35 Ang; 20.4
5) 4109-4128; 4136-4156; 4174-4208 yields 0.39 Ang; 22.3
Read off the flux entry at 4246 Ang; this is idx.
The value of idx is 22.5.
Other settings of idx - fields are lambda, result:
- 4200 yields 16.1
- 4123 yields 23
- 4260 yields 22.3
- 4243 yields 23.2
